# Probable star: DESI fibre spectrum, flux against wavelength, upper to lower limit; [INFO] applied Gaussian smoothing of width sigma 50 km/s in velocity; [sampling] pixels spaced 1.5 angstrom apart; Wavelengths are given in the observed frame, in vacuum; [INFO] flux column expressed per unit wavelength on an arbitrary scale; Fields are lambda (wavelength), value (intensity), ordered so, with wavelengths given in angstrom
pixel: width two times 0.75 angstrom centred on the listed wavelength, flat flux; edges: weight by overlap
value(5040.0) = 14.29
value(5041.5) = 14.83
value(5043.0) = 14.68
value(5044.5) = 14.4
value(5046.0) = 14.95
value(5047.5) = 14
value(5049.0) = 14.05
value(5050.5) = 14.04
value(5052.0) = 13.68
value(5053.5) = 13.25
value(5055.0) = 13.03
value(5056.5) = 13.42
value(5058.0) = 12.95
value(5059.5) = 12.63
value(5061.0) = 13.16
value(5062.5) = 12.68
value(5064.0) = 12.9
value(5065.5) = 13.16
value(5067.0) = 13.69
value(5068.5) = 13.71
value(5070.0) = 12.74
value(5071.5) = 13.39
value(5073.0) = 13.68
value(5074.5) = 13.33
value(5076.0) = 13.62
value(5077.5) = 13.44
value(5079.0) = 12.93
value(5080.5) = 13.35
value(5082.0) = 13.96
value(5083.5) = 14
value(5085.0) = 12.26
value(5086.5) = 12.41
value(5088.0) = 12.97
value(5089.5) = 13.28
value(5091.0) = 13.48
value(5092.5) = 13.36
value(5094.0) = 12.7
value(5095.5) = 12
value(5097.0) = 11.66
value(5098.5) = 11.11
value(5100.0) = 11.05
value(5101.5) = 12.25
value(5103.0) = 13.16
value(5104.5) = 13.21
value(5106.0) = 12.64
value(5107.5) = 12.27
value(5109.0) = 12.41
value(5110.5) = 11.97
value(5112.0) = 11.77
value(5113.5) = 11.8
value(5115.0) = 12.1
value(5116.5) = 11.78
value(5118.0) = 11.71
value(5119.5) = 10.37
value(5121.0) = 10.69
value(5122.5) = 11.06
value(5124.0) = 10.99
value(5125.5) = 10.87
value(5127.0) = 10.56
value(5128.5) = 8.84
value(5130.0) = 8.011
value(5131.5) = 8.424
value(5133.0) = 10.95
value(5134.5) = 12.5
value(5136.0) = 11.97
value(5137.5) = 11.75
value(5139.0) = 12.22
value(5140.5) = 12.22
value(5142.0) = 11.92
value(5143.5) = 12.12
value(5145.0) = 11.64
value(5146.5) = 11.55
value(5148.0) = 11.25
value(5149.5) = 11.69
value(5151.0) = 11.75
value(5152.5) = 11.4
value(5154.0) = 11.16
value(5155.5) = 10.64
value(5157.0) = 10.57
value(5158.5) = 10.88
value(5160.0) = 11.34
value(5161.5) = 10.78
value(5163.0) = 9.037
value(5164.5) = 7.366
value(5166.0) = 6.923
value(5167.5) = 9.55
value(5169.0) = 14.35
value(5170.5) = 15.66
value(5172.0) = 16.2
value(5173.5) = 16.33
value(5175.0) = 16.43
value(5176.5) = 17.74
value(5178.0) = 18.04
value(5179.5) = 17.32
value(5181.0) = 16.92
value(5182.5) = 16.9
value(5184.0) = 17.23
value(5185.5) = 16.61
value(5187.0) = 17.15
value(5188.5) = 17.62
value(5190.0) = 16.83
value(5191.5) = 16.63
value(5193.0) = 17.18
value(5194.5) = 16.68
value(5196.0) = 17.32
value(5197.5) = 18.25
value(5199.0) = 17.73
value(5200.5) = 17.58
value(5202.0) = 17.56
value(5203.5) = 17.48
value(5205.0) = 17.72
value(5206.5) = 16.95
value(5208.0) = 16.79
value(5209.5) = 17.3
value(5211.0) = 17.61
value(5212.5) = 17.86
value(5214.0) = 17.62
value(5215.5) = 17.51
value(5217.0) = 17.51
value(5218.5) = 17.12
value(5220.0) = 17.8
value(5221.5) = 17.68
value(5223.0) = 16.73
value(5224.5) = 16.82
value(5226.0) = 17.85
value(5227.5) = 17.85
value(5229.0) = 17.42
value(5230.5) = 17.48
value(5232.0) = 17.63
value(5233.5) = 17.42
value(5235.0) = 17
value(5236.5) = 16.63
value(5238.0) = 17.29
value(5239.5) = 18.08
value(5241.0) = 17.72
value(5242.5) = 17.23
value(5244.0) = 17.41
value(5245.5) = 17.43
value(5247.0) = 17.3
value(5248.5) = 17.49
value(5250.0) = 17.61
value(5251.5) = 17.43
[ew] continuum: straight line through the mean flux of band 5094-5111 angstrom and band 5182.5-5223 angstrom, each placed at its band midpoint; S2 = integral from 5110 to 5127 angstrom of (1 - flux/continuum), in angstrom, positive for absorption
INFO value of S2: 2.2 angstrom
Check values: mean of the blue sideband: 12.2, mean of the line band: 11.3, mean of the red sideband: 17.3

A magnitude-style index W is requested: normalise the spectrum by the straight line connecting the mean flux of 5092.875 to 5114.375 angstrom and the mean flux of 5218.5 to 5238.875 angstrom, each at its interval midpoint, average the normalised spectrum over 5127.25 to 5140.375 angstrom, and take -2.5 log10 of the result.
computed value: 0.25 mag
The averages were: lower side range 12.2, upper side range 17.3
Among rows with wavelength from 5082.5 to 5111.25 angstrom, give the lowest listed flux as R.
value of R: 11.05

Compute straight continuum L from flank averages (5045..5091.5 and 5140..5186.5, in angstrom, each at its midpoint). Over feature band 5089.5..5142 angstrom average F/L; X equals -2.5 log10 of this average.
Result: 0.14 mag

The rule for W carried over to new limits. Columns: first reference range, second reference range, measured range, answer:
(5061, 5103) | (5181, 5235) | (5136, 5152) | 0.27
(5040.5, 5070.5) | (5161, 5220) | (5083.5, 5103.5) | 0.15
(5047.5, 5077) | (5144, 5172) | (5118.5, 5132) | 0.18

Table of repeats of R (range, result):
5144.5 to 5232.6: 6.923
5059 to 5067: 12.63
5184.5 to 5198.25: 16.61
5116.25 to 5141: 8.011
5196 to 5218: 16.79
